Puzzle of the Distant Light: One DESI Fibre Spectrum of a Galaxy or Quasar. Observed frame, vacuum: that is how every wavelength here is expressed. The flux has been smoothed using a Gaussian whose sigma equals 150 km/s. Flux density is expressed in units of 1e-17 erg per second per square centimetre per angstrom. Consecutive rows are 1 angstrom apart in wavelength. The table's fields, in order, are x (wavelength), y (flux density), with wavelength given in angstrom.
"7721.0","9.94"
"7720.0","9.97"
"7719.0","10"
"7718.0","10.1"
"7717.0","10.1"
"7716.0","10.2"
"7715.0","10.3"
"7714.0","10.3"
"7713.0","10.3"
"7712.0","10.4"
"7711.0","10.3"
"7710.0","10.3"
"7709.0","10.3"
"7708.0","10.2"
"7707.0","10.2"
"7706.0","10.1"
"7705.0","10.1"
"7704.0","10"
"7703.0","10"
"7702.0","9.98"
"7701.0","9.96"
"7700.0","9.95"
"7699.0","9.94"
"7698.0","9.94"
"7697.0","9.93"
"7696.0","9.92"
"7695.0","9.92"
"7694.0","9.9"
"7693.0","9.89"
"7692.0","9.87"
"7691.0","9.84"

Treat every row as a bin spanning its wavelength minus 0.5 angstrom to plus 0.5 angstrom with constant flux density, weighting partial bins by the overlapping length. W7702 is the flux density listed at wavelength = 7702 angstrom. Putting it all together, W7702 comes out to 9.98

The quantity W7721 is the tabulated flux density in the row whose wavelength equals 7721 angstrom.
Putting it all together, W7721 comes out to 9.94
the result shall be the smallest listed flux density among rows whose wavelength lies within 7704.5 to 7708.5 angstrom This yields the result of 10.1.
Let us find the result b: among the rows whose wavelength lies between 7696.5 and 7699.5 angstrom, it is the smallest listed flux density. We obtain 9.93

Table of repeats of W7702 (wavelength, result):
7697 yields 9.93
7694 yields 9.9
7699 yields 9.94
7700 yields 9.95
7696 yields 9.92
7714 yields 10.3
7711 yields 10.3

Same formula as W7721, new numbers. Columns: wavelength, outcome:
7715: 10.3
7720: 9.97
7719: 10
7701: 9.96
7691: 9.84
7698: 9.94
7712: 10.4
